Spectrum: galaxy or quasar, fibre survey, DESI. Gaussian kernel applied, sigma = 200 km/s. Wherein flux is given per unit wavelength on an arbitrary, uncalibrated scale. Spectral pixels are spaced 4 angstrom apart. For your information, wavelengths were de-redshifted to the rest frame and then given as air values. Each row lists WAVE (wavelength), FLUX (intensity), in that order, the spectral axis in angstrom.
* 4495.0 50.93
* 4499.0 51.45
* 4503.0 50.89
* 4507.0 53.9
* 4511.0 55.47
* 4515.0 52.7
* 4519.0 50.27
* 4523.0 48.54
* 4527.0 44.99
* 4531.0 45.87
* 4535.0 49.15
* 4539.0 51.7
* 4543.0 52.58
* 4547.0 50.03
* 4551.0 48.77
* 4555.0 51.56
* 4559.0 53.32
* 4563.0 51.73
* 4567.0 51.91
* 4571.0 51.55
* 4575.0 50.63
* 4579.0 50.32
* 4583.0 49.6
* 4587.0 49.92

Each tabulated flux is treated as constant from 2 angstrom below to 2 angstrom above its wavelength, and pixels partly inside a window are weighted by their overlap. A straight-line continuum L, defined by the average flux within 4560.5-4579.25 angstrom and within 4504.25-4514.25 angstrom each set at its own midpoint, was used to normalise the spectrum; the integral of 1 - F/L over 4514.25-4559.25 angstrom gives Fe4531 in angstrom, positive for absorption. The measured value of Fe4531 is 2.7 angstrom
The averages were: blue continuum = 54.2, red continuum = 51.4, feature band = 49.7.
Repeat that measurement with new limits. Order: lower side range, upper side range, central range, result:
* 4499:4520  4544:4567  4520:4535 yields 1.4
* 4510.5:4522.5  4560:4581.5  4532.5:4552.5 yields 0.5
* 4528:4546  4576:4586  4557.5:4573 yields -0.7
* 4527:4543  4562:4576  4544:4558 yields -0.1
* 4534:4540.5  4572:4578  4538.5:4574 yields -0.6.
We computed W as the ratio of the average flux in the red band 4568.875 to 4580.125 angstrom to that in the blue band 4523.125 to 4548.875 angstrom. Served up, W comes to 1.04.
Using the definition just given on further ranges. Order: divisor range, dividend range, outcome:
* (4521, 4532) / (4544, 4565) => 1.10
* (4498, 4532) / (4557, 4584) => 1.02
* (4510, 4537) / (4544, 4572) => 1.04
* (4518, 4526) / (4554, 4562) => 1.08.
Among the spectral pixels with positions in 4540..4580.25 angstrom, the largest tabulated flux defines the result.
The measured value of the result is 53.32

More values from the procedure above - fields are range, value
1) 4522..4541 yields 51.7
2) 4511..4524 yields 55.47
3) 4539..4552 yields 52.58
